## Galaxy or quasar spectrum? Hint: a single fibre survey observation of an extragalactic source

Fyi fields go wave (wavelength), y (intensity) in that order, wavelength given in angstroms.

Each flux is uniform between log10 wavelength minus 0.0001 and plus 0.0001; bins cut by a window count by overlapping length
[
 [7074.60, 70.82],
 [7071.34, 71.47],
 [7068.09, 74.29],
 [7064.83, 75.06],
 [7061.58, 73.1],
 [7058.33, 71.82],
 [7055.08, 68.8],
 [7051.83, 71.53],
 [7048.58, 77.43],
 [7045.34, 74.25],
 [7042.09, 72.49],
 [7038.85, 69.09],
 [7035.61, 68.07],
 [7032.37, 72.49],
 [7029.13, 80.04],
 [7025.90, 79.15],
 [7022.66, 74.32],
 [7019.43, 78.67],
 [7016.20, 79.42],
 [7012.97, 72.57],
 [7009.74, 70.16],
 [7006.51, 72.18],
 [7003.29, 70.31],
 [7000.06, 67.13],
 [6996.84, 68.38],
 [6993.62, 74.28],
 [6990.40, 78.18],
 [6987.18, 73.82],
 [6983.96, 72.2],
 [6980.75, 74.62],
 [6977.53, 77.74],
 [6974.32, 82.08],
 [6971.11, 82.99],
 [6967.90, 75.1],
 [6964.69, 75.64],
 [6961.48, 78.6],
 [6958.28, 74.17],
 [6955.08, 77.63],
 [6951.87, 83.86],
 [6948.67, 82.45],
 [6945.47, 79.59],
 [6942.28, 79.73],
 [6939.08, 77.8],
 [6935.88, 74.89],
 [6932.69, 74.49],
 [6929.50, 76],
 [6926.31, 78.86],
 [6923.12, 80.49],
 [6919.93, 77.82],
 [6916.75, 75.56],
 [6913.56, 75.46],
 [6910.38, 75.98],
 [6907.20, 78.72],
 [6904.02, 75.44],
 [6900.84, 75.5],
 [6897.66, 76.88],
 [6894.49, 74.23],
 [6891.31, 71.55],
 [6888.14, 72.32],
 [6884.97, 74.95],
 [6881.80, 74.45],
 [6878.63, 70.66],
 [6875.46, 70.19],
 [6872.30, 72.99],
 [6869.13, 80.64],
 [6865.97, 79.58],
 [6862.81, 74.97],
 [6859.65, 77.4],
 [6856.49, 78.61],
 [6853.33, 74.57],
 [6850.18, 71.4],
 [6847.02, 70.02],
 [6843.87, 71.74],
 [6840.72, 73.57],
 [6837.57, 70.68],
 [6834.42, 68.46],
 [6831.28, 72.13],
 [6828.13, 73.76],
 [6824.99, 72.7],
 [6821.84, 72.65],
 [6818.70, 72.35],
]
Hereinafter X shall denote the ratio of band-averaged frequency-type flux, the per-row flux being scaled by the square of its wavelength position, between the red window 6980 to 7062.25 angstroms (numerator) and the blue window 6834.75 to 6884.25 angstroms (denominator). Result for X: 1.04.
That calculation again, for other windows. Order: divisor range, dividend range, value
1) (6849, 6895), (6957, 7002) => 1.04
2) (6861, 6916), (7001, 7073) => 1.02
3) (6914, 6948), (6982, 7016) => 0.95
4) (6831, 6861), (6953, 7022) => 1.07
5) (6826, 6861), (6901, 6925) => 1.08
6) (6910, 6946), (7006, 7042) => 0.99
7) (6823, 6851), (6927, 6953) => 1.13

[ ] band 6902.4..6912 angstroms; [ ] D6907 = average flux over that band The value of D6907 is 76.7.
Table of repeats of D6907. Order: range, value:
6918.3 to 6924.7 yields 79.2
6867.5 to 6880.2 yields 73.6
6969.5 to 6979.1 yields 81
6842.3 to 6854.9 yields 71.9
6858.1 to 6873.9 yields 77.1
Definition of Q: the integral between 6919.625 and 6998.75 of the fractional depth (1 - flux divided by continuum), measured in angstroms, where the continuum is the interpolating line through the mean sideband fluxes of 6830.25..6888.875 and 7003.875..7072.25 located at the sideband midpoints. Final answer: -3.82 angstroms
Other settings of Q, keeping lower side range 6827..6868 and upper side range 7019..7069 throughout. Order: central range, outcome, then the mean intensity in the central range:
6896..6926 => -1.3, 77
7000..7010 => 0.4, 70.3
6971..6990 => -0.8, 76.8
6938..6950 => -1.0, 79.9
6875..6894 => 0.3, 72.6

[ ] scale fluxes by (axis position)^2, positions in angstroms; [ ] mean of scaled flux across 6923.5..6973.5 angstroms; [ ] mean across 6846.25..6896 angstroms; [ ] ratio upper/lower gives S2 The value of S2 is 1.08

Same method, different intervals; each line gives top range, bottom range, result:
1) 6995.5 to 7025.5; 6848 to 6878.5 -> 1.01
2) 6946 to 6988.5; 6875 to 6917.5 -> 1.07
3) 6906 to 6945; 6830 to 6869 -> 1.07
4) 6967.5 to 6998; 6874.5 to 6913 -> 1.05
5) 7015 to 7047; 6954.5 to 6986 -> 0.99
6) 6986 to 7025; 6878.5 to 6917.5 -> 1.01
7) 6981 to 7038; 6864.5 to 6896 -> 1.03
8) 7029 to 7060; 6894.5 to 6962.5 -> 0.96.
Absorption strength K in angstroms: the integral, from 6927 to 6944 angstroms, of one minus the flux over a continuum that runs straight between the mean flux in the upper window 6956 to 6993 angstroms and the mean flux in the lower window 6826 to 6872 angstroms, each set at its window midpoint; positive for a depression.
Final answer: -0.2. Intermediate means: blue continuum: 74.1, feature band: 76.7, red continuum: 76.8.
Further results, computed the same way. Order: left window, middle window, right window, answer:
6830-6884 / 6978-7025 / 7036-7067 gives -0.5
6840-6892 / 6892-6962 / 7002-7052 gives -3.1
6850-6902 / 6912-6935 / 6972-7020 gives -0.7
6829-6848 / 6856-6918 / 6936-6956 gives -0.1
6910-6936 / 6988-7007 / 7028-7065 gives 0.6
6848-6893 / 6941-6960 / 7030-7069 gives -1.5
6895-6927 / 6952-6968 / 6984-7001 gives -0.6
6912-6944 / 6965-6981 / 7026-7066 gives -0.6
